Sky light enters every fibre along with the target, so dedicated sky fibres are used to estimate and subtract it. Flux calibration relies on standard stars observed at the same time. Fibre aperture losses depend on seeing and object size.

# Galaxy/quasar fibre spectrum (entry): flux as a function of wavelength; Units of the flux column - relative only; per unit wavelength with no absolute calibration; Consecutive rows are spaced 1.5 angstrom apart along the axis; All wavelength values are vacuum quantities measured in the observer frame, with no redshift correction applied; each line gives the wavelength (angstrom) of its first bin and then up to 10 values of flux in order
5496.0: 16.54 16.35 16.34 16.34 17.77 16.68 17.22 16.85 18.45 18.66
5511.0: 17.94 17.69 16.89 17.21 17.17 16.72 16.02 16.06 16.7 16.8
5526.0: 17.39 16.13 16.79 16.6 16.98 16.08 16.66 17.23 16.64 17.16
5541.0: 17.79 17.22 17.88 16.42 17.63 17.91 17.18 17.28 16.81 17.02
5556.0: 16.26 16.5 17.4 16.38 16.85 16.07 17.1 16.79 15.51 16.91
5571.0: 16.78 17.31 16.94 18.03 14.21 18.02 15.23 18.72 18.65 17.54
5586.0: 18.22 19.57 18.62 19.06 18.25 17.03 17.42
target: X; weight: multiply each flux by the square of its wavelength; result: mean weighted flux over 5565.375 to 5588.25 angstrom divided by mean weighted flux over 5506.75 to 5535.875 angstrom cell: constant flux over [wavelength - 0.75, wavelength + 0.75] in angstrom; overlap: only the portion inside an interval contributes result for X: 1.0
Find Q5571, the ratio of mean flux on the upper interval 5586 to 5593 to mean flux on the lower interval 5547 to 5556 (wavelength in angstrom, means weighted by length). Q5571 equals 1.1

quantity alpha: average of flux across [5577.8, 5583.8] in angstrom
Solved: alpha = 17.7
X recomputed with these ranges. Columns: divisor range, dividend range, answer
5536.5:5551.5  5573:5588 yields 1.02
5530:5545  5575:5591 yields 1.06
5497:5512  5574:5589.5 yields 1.05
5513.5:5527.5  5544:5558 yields 1.03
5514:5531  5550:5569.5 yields 1.01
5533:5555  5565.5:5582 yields 0.99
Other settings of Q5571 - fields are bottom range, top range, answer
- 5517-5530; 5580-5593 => 1.11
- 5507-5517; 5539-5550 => 0.98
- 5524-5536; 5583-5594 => 1.10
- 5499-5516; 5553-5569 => 0.96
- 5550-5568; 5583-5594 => 1.10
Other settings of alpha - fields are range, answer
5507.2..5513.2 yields 18.2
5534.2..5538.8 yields 16.8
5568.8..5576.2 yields 17.2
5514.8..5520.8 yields 16.8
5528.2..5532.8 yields 16.8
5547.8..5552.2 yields 17.5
